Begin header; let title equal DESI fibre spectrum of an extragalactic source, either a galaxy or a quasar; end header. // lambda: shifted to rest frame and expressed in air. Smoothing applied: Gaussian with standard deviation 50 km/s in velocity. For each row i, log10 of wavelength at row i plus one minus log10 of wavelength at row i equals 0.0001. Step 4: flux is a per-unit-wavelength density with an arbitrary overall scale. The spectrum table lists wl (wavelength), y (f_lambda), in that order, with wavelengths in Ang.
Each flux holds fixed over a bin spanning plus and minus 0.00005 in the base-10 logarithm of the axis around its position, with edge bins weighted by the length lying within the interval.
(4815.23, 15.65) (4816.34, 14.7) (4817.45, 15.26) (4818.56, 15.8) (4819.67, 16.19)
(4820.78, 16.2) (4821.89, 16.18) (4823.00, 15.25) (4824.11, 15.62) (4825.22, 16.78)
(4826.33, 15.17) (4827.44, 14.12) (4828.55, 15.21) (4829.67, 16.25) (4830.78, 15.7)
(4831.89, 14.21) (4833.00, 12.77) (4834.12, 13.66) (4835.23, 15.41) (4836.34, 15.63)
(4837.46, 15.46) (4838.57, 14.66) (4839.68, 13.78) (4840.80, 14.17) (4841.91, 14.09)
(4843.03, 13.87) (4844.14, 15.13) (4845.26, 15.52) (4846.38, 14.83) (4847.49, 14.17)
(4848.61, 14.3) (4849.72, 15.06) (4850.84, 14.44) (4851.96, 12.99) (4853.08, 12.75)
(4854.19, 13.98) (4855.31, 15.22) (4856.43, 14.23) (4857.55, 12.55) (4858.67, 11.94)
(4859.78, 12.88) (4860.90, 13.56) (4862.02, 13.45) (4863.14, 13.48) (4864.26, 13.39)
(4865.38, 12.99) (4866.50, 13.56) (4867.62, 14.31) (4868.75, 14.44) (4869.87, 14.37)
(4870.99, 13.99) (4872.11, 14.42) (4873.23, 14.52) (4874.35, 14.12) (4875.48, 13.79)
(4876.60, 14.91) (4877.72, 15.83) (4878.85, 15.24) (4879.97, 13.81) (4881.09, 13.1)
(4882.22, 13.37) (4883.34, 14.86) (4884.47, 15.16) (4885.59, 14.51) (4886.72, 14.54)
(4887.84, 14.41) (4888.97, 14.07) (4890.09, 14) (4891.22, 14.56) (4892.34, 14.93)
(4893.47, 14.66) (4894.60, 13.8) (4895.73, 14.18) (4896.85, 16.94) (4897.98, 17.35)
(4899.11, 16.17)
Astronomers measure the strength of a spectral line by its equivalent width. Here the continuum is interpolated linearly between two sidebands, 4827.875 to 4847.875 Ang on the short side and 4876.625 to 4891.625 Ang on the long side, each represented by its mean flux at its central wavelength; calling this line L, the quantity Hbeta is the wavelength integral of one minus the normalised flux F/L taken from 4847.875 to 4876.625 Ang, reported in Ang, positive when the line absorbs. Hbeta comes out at 1.5 Ang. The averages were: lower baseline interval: 14.7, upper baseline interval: 14.4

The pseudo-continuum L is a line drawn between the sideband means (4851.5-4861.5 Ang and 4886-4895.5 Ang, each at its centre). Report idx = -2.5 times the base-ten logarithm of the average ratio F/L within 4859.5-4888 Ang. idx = -0.020 mag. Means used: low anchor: 13.4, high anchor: 14.4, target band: 14.1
